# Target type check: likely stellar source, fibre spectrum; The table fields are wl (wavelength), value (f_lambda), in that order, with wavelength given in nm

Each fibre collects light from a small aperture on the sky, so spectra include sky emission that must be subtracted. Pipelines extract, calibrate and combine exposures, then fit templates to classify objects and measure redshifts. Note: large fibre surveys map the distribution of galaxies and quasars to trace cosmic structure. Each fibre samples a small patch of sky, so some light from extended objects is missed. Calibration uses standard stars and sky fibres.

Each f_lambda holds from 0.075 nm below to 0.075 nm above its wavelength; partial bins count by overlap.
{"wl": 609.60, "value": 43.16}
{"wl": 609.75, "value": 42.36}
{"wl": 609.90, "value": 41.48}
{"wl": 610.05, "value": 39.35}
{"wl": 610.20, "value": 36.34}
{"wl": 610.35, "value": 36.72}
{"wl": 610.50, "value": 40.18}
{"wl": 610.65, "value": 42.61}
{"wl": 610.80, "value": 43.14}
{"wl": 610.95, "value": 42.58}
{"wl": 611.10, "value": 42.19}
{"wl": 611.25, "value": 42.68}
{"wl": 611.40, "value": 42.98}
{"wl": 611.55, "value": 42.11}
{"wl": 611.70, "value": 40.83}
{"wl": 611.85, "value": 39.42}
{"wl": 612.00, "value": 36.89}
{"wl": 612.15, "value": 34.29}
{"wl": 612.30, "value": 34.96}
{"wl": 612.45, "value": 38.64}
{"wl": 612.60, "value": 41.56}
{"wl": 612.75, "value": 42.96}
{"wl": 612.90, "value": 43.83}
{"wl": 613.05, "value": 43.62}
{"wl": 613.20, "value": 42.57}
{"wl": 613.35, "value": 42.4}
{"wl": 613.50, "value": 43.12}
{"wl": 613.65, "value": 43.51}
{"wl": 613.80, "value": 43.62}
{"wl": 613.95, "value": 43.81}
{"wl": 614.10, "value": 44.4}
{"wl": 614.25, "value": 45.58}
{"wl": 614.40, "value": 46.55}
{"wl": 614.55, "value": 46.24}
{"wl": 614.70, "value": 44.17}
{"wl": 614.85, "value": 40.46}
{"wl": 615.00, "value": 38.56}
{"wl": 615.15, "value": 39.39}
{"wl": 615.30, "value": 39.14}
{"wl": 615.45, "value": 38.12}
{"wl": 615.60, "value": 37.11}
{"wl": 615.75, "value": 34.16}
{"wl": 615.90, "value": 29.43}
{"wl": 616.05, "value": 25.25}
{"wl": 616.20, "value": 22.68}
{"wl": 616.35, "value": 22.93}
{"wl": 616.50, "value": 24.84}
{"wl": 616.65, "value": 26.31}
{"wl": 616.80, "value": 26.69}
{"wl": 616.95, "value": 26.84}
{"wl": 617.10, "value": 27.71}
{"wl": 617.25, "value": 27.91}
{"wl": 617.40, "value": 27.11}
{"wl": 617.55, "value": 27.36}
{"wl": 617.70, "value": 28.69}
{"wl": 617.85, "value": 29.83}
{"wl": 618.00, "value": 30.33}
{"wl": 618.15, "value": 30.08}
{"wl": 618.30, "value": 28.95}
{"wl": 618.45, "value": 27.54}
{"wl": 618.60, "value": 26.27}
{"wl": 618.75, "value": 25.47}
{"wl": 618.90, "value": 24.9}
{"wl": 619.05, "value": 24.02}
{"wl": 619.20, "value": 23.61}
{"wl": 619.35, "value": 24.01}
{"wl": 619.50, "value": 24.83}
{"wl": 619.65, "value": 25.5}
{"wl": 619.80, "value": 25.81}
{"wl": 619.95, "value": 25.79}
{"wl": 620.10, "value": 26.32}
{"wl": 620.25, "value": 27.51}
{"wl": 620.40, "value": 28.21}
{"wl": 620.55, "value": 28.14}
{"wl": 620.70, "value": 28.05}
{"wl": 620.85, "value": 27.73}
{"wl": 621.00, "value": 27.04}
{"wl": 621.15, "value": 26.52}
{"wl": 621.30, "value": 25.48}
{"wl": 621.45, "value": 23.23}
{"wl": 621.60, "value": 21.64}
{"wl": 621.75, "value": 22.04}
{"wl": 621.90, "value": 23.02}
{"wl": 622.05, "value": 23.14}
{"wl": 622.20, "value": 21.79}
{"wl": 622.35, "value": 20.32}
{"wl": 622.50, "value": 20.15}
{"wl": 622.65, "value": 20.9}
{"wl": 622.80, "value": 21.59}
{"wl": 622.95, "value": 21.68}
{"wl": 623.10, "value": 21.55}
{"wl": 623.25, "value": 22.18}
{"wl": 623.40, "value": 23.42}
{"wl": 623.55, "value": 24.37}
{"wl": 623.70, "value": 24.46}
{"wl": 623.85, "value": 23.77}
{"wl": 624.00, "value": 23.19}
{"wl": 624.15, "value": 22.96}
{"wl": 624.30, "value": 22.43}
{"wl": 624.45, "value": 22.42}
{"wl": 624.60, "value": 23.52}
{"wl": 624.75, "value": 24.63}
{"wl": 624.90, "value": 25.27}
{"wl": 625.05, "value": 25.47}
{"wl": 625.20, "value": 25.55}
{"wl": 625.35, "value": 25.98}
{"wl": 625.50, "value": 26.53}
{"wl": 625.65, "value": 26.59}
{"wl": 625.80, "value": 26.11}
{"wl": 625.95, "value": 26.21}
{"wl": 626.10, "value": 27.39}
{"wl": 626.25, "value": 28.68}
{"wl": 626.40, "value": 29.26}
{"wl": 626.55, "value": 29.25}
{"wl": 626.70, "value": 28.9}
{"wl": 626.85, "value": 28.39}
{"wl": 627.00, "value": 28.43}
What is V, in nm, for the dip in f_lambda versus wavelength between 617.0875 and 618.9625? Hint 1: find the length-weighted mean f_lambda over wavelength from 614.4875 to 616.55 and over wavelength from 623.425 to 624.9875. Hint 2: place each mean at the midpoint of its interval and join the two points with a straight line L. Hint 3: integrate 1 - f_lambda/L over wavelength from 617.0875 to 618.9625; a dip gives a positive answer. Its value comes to 0.21 nm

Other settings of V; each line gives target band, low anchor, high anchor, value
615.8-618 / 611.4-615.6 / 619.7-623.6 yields 0.47 nm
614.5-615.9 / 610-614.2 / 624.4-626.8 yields -0.05 nm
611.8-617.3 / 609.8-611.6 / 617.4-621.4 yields -0.33 nm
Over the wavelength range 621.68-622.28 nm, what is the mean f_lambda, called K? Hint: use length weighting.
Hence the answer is 22.5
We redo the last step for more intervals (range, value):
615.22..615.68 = 38.1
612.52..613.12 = 43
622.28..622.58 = 20.2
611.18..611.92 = 41.6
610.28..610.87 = 40.7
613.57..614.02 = 43.6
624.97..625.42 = 25.7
